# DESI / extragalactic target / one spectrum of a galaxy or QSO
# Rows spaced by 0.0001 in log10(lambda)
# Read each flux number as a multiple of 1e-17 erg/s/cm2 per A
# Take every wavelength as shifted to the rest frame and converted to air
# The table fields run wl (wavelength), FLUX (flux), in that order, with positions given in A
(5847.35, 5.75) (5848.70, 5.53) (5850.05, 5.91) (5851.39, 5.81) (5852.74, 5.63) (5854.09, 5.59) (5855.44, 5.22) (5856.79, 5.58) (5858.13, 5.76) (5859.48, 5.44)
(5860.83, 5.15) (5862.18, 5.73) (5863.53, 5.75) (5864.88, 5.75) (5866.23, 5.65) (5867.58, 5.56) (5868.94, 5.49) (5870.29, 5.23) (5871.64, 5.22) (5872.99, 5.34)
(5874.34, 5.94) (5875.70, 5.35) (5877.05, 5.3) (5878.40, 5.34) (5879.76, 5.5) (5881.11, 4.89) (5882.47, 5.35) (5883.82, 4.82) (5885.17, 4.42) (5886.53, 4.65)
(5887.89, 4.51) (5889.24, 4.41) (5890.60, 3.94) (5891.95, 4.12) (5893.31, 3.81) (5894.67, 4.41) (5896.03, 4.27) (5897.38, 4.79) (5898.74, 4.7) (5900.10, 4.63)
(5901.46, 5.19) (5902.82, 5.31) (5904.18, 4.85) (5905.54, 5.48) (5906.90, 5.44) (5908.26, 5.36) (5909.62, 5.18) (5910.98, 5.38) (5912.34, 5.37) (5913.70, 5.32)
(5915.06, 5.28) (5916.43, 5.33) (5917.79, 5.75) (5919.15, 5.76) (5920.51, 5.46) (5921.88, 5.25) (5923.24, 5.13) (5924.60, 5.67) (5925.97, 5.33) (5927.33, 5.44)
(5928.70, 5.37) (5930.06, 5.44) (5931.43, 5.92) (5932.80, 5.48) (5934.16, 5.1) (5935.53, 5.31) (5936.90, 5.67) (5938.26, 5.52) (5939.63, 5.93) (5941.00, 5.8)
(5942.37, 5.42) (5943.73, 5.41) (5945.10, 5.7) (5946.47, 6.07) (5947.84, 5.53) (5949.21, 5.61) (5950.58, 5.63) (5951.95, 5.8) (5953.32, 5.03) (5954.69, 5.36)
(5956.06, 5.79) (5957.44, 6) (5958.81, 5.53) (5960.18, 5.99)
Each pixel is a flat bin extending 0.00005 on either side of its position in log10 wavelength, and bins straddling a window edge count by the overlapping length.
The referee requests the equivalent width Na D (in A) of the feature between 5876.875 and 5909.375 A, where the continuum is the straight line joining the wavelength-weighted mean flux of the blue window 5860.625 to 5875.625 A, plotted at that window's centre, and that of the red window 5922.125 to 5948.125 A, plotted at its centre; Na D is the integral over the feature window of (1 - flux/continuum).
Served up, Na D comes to 4.2 A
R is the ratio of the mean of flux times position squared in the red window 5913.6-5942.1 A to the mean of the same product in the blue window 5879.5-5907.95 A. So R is 1.17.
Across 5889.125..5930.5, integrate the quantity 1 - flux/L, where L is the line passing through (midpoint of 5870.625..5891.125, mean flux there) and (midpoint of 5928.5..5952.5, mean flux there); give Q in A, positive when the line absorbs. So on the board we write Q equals 1.76 A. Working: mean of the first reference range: 5.01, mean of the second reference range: 5.6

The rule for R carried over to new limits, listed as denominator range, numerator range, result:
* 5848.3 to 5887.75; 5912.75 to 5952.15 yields 1.05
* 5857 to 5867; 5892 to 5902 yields 0.81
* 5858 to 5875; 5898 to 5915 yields 0.95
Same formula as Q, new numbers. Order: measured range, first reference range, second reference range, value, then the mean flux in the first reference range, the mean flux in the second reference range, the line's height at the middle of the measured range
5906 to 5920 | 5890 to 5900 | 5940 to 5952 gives -1.8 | 4.31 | 5.66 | 4.79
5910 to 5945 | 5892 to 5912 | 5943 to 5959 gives -1.3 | 4.9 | 5.62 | 5.28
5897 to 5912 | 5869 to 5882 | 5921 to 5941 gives 0.8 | 5.35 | 5.48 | 5.42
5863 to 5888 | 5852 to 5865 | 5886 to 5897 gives -2.0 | 5.55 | 4.28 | 4.89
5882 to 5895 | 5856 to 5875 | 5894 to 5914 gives 2.0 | 5.54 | 5.04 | 5.24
